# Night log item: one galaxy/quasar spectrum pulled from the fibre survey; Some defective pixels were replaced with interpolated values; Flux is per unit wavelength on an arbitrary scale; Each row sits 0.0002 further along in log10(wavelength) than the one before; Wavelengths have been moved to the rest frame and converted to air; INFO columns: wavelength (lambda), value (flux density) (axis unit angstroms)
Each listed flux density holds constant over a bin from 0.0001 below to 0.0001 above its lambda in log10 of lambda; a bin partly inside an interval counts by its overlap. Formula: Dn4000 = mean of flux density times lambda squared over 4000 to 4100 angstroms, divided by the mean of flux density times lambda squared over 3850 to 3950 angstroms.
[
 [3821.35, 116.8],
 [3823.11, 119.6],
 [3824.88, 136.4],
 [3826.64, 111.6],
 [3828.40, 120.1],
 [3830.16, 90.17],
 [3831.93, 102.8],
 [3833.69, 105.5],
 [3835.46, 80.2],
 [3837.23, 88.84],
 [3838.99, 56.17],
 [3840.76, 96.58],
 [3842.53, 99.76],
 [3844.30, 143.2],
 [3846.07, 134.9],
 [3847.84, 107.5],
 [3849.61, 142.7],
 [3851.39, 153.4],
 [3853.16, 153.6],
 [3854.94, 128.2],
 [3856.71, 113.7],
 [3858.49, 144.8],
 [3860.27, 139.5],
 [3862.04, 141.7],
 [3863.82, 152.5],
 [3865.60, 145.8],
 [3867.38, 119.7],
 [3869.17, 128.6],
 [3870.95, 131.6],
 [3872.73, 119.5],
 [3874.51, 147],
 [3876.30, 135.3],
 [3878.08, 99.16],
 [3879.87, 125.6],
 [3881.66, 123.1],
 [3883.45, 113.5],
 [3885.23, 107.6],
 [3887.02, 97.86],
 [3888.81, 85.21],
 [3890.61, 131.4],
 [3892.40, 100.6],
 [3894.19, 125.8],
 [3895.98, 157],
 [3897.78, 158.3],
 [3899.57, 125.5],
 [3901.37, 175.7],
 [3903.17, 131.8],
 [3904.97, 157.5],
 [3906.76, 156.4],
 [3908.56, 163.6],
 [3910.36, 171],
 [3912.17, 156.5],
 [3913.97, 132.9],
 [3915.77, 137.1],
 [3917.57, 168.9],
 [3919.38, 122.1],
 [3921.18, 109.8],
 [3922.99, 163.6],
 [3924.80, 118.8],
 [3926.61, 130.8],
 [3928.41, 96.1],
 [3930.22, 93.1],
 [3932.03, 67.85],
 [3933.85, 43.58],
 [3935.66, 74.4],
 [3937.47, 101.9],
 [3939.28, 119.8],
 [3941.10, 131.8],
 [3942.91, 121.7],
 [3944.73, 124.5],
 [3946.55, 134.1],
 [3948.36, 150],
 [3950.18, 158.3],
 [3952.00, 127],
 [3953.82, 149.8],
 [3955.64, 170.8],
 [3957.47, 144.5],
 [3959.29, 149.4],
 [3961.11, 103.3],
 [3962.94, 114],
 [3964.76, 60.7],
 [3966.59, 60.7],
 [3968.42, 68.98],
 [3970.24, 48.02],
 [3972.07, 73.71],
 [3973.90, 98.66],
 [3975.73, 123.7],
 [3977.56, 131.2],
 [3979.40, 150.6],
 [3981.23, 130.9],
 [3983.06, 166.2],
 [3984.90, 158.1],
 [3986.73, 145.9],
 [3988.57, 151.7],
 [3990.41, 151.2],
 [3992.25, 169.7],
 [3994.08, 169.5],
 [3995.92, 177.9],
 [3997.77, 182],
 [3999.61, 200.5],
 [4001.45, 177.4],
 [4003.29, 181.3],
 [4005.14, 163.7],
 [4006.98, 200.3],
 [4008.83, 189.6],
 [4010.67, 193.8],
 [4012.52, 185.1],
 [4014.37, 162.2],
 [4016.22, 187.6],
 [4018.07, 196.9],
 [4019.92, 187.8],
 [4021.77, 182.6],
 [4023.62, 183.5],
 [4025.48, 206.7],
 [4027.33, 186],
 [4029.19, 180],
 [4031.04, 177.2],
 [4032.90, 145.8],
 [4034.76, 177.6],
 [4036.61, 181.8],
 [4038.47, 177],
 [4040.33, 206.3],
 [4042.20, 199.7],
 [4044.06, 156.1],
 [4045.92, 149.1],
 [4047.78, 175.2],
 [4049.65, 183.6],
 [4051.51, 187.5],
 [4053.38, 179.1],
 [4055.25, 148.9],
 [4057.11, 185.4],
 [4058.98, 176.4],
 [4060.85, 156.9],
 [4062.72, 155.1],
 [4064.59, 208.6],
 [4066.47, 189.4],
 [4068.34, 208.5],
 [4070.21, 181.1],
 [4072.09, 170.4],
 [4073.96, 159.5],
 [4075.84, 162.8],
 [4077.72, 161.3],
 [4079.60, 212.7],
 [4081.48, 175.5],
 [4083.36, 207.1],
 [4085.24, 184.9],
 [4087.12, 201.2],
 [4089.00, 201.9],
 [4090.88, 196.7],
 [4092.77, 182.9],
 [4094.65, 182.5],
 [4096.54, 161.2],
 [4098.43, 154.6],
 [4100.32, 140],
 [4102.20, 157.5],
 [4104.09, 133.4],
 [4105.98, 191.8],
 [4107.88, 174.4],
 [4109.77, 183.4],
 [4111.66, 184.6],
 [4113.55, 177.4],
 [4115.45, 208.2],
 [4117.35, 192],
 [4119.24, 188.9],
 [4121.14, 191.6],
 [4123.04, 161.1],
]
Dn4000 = 1.5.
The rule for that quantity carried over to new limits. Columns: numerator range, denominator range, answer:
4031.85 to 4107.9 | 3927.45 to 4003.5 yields 1.46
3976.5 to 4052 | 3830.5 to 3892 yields 1.57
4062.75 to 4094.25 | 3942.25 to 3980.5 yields 1.69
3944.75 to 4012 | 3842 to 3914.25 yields 1.12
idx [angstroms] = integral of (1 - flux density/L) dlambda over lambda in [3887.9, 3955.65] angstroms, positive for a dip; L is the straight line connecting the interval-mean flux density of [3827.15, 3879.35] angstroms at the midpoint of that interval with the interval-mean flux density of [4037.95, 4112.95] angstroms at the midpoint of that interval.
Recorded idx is 4.3 angstroms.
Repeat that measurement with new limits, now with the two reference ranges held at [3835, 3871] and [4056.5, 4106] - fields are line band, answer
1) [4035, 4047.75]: -0.76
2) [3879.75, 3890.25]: 1.83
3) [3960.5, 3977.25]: 7.35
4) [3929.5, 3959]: 5.17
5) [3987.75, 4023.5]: -4.43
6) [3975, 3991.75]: 0.90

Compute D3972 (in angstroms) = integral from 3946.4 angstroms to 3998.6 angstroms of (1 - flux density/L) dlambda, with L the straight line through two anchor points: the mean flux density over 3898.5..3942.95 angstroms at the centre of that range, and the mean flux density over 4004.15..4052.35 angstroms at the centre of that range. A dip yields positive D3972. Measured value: 7.4 angstroms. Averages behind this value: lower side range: 127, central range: 132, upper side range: 182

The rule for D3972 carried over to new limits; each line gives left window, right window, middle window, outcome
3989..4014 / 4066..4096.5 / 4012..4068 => 0.8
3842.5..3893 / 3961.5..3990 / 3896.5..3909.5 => -3.2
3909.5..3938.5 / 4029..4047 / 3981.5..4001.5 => -1.9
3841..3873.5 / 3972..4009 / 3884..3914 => 0.8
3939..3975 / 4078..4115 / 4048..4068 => -2.0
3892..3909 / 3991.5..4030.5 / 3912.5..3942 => 7.8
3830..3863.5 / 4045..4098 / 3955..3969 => 3.8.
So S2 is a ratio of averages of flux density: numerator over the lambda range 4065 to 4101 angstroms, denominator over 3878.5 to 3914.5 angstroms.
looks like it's 1.35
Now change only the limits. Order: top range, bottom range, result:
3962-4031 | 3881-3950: 1.22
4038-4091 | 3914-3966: 1.50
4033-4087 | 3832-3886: 1.46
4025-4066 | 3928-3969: 1.58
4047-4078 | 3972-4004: 1.14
